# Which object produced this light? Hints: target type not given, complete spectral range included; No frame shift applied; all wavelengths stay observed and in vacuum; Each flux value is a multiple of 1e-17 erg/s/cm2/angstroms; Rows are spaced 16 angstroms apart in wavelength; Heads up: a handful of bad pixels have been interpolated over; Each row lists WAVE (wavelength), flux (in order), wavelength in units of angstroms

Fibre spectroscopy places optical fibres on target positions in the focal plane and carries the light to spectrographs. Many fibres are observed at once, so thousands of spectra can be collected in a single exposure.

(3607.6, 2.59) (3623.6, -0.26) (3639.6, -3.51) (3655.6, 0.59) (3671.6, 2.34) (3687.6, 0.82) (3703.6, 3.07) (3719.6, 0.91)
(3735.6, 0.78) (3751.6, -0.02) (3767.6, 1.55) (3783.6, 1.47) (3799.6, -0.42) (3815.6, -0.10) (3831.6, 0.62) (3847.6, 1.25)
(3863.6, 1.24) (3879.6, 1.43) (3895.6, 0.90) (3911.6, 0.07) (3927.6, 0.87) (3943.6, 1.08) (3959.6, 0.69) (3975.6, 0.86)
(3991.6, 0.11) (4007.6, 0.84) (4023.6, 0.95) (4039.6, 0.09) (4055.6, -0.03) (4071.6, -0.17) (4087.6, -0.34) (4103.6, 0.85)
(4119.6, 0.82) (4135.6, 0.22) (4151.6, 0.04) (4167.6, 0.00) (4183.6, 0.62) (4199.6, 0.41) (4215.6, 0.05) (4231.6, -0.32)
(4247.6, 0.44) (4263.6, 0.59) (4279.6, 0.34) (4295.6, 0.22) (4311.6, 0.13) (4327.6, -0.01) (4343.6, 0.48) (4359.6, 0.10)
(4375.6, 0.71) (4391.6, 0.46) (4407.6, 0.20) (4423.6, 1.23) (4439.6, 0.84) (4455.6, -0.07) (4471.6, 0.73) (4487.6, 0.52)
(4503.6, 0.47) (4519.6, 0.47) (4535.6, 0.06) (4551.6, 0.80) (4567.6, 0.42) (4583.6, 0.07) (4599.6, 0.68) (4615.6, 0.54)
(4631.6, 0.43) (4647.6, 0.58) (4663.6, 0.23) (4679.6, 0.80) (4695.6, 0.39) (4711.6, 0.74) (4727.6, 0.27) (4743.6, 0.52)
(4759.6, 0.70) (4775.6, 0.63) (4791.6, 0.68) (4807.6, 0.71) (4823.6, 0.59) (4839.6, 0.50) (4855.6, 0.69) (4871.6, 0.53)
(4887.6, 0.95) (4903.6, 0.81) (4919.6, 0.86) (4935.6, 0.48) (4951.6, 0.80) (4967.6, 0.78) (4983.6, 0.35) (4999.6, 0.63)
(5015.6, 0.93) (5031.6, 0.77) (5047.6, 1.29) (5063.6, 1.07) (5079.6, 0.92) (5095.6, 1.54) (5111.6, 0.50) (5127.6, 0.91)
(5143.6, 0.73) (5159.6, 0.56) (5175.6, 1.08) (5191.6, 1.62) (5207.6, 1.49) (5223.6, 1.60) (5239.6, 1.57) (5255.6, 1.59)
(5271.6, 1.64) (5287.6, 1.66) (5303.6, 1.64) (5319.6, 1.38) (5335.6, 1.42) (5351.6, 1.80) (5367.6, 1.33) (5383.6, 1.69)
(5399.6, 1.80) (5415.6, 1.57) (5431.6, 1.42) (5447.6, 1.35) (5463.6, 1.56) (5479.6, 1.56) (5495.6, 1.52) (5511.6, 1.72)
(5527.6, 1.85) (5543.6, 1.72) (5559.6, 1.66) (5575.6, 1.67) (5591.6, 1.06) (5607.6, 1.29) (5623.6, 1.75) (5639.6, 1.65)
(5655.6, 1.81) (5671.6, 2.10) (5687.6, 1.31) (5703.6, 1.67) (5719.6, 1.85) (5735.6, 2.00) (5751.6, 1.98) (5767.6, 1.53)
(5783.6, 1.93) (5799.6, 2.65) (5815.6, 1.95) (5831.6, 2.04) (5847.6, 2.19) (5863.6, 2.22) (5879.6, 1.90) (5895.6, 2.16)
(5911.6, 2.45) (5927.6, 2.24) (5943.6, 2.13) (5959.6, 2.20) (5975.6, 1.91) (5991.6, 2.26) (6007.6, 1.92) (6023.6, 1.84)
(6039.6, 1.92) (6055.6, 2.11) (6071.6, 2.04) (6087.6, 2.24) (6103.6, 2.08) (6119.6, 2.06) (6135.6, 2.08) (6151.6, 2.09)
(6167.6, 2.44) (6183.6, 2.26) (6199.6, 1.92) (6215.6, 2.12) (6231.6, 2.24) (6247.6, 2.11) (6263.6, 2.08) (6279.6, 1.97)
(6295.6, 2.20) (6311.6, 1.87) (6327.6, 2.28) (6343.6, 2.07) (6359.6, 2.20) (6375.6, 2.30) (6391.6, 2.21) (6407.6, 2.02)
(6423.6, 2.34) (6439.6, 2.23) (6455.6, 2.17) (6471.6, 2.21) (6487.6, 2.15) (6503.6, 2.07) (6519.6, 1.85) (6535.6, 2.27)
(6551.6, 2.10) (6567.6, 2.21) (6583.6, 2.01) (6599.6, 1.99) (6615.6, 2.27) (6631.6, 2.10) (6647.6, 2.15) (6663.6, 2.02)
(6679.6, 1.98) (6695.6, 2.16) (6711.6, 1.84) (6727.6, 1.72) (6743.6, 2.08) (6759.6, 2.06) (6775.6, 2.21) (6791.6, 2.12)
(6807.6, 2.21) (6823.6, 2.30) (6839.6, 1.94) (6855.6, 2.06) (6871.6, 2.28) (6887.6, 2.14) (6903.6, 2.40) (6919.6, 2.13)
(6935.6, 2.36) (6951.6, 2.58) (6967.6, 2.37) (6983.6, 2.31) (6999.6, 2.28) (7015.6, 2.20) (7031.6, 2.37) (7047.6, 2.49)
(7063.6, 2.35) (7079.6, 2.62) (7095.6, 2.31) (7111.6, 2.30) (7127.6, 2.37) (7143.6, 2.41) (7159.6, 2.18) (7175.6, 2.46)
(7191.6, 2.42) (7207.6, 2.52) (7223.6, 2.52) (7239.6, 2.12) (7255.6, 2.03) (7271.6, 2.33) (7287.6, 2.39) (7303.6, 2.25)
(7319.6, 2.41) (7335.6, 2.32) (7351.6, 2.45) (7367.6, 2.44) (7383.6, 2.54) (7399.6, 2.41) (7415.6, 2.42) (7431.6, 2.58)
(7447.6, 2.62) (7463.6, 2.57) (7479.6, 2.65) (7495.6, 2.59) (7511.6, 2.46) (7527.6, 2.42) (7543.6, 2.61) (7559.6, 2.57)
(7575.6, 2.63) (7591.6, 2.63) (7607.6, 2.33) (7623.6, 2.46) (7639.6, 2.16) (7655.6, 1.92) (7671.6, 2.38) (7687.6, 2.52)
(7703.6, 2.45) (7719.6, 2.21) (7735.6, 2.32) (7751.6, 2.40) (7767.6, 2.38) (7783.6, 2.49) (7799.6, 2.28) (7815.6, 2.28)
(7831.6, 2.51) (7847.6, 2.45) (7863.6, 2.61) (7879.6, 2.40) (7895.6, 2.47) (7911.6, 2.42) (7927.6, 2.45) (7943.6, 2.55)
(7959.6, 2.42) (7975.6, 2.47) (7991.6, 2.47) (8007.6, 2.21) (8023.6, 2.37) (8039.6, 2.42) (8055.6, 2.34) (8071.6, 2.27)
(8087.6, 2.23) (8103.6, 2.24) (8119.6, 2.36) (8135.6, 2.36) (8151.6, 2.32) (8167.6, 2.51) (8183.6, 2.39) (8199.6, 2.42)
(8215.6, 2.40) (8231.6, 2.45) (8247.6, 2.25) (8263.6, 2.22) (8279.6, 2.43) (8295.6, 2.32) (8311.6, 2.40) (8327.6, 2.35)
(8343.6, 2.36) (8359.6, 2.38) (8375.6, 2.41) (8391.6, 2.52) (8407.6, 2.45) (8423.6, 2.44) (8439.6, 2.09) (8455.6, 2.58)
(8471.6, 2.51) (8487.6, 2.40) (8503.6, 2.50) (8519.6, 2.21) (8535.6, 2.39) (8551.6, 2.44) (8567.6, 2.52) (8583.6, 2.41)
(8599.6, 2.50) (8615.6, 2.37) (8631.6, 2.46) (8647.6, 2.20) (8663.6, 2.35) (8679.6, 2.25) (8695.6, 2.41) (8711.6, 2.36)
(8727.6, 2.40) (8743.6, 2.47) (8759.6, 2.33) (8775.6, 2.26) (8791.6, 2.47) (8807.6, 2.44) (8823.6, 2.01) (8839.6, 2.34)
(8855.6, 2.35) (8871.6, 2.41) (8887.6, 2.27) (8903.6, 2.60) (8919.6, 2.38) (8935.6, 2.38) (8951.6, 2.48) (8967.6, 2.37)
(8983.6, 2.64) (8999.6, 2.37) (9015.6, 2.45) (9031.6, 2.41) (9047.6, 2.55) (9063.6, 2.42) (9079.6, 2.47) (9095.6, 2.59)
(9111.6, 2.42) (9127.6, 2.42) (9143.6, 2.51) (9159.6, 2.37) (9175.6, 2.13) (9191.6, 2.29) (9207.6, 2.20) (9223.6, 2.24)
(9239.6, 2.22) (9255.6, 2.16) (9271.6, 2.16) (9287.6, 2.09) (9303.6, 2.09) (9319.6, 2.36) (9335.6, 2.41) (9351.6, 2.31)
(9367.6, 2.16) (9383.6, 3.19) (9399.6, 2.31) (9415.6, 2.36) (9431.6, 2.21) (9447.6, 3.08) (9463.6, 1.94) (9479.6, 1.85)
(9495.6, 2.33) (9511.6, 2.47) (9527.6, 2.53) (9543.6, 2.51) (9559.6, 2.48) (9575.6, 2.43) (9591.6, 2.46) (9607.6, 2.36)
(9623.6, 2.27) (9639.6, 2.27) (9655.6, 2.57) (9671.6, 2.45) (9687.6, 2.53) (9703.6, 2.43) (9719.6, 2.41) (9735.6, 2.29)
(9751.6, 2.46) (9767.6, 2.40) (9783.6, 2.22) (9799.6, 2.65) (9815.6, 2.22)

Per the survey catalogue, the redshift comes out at 0.299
